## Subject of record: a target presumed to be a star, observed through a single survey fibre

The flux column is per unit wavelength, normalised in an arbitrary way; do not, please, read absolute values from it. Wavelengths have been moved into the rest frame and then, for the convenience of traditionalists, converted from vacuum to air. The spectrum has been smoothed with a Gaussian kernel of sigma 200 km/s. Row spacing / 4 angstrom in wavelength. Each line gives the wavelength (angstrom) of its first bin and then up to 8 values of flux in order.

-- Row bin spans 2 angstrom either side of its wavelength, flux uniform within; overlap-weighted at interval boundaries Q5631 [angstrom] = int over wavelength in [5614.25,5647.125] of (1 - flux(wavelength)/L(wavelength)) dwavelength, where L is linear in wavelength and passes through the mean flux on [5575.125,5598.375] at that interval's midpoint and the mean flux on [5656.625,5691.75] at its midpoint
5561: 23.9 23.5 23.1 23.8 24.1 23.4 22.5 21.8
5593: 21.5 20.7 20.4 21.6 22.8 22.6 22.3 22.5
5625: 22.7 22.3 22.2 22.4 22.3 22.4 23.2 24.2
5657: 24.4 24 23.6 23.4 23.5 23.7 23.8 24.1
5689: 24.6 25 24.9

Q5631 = 1.1 angstrom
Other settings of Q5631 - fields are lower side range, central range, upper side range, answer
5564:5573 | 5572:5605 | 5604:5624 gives 1.1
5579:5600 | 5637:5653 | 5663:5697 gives 0.3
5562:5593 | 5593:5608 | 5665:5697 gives 1.4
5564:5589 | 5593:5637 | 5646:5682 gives 2.7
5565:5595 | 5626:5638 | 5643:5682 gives 0.5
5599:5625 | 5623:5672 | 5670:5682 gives -0.3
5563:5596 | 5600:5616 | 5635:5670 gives 0.8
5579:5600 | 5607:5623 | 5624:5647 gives -0.3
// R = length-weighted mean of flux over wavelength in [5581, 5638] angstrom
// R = 22.1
